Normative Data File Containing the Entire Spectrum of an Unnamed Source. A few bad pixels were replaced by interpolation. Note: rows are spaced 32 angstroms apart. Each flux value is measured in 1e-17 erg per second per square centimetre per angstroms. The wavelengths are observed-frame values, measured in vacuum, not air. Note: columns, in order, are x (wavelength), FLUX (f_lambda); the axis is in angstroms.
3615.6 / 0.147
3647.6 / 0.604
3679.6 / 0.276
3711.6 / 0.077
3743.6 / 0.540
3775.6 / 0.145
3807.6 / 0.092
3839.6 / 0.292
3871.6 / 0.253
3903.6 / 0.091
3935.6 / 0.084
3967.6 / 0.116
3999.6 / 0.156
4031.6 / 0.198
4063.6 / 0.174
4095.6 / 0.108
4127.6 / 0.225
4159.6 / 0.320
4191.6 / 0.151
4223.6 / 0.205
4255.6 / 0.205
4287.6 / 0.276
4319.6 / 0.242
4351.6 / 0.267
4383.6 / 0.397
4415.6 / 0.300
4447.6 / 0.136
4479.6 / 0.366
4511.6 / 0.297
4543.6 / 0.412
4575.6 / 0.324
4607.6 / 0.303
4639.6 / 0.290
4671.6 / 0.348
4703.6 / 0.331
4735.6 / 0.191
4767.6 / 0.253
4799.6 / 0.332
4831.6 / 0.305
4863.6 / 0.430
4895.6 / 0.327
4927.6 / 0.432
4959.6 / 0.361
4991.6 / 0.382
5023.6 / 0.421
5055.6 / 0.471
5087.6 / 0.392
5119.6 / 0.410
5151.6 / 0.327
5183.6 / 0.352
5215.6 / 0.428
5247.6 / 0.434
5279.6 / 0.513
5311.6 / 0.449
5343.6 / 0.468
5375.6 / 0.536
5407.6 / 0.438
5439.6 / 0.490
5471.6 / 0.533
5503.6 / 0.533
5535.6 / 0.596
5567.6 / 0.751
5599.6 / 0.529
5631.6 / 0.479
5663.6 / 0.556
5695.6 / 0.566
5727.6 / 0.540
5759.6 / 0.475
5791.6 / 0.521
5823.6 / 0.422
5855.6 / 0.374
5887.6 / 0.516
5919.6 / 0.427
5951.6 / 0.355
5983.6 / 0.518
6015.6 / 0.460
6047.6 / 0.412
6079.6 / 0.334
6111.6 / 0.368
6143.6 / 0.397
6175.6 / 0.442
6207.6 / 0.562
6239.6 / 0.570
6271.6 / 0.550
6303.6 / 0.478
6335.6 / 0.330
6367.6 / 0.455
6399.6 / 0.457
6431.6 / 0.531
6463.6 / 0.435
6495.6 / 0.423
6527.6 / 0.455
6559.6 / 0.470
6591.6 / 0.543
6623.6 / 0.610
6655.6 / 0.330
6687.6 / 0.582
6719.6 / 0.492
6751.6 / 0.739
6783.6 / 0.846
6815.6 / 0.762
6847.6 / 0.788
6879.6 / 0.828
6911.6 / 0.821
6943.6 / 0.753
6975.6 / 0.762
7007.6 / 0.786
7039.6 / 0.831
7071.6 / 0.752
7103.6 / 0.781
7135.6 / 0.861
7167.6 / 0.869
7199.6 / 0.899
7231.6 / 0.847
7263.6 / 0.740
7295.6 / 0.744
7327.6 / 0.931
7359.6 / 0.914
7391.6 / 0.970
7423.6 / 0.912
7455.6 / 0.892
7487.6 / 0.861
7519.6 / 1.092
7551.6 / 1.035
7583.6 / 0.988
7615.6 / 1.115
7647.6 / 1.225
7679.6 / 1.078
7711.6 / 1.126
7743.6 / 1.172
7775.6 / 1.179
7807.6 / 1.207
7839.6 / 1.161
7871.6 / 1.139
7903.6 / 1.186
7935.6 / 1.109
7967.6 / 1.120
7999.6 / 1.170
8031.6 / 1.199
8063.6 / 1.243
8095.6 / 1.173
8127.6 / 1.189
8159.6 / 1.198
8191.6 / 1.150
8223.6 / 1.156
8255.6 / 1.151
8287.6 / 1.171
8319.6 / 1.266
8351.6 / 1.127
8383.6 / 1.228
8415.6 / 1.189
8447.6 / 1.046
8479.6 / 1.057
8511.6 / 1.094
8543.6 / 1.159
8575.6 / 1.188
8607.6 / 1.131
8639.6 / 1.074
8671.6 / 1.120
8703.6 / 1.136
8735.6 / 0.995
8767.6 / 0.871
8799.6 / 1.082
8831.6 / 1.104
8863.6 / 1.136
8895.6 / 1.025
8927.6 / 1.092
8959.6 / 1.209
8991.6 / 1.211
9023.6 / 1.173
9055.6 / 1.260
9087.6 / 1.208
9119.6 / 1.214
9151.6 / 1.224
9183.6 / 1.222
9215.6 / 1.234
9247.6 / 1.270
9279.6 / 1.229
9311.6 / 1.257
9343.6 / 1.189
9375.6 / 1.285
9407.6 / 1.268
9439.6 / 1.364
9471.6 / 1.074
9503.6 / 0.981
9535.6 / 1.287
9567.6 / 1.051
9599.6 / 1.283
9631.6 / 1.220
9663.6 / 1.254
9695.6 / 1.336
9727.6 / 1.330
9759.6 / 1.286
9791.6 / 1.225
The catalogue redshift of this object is 0.69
